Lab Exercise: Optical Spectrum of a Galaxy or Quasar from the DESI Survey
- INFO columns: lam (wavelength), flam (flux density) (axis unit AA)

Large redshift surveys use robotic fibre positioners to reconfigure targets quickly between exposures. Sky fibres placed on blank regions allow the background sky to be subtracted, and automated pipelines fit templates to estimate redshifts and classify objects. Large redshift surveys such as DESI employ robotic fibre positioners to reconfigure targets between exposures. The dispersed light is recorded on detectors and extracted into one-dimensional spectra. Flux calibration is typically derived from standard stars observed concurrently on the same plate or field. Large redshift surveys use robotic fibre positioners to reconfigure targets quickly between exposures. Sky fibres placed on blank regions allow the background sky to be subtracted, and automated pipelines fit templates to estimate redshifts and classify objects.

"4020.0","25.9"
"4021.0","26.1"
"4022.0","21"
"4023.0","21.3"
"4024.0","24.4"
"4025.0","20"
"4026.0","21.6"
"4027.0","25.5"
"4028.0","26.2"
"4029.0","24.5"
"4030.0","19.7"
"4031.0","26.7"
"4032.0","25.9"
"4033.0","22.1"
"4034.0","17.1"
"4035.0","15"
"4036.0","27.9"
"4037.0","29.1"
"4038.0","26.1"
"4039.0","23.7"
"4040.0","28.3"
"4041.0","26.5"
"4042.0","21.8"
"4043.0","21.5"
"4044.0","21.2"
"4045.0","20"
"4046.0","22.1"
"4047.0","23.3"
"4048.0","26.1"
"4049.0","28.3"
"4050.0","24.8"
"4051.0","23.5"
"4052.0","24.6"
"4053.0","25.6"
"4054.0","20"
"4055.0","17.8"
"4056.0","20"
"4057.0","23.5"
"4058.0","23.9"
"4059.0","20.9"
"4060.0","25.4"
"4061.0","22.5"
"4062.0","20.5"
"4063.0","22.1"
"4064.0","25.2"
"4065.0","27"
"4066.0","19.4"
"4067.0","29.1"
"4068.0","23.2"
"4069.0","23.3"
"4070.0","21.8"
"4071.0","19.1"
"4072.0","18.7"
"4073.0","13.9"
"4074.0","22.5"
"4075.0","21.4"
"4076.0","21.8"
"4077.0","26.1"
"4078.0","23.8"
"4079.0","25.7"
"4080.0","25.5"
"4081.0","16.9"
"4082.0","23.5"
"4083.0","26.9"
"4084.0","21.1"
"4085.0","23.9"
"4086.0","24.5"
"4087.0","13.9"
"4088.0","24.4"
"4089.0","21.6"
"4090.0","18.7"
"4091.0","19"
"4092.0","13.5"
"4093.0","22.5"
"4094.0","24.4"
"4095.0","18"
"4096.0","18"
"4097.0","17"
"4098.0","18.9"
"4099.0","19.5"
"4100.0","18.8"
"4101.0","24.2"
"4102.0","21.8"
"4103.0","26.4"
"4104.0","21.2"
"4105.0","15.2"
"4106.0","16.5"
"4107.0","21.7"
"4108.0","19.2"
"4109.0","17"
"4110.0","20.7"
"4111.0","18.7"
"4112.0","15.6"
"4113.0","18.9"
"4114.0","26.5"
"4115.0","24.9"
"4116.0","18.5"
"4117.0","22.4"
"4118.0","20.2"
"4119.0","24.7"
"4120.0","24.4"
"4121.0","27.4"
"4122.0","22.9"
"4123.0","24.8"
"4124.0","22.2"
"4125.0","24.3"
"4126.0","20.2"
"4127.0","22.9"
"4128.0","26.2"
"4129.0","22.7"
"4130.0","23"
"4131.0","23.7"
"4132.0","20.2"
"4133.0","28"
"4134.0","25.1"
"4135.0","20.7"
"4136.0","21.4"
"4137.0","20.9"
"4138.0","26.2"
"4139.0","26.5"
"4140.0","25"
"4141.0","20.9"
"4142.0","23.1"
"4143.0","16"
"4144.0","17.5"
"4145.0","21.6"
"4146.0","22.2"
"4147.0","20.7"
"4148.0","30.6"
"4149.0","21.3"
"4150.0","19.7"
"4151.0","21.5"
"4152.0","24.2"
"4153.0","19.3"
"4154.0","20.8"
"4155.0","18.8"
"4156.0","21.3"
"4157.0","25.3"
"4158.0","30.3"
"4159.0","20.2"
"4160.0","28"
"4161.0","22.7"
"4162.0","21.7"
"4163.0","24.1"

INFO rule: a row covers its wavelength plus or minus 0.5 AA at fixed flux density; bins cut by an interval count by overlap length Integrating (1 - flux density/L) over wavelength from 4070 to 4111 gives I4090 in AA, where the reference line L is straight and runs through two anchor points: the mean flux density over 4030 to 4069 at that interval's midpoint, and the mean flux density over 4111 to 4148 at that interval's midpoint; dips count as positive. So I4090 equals 4.2 AA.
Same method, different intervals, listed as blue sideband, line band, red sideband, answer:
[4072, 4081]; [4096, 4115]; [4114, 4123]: 2.53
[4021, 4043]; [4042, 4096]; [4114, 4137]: 2.88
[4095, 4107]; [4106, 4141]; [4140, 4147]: -3.89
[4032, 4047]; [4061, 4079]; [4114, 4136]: 0.63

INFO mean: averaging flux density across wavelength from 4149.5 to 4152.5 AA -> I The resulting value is 21.8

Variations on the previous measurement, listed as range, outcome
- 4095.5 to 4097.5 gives 17.5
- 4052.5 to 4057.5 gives 21.4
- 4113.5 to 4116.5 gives 23.3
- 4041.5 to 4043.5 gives 21.6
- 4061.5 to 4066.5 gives 22.8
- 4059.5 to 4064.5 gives 23.1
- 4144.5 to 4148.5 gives 23.8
